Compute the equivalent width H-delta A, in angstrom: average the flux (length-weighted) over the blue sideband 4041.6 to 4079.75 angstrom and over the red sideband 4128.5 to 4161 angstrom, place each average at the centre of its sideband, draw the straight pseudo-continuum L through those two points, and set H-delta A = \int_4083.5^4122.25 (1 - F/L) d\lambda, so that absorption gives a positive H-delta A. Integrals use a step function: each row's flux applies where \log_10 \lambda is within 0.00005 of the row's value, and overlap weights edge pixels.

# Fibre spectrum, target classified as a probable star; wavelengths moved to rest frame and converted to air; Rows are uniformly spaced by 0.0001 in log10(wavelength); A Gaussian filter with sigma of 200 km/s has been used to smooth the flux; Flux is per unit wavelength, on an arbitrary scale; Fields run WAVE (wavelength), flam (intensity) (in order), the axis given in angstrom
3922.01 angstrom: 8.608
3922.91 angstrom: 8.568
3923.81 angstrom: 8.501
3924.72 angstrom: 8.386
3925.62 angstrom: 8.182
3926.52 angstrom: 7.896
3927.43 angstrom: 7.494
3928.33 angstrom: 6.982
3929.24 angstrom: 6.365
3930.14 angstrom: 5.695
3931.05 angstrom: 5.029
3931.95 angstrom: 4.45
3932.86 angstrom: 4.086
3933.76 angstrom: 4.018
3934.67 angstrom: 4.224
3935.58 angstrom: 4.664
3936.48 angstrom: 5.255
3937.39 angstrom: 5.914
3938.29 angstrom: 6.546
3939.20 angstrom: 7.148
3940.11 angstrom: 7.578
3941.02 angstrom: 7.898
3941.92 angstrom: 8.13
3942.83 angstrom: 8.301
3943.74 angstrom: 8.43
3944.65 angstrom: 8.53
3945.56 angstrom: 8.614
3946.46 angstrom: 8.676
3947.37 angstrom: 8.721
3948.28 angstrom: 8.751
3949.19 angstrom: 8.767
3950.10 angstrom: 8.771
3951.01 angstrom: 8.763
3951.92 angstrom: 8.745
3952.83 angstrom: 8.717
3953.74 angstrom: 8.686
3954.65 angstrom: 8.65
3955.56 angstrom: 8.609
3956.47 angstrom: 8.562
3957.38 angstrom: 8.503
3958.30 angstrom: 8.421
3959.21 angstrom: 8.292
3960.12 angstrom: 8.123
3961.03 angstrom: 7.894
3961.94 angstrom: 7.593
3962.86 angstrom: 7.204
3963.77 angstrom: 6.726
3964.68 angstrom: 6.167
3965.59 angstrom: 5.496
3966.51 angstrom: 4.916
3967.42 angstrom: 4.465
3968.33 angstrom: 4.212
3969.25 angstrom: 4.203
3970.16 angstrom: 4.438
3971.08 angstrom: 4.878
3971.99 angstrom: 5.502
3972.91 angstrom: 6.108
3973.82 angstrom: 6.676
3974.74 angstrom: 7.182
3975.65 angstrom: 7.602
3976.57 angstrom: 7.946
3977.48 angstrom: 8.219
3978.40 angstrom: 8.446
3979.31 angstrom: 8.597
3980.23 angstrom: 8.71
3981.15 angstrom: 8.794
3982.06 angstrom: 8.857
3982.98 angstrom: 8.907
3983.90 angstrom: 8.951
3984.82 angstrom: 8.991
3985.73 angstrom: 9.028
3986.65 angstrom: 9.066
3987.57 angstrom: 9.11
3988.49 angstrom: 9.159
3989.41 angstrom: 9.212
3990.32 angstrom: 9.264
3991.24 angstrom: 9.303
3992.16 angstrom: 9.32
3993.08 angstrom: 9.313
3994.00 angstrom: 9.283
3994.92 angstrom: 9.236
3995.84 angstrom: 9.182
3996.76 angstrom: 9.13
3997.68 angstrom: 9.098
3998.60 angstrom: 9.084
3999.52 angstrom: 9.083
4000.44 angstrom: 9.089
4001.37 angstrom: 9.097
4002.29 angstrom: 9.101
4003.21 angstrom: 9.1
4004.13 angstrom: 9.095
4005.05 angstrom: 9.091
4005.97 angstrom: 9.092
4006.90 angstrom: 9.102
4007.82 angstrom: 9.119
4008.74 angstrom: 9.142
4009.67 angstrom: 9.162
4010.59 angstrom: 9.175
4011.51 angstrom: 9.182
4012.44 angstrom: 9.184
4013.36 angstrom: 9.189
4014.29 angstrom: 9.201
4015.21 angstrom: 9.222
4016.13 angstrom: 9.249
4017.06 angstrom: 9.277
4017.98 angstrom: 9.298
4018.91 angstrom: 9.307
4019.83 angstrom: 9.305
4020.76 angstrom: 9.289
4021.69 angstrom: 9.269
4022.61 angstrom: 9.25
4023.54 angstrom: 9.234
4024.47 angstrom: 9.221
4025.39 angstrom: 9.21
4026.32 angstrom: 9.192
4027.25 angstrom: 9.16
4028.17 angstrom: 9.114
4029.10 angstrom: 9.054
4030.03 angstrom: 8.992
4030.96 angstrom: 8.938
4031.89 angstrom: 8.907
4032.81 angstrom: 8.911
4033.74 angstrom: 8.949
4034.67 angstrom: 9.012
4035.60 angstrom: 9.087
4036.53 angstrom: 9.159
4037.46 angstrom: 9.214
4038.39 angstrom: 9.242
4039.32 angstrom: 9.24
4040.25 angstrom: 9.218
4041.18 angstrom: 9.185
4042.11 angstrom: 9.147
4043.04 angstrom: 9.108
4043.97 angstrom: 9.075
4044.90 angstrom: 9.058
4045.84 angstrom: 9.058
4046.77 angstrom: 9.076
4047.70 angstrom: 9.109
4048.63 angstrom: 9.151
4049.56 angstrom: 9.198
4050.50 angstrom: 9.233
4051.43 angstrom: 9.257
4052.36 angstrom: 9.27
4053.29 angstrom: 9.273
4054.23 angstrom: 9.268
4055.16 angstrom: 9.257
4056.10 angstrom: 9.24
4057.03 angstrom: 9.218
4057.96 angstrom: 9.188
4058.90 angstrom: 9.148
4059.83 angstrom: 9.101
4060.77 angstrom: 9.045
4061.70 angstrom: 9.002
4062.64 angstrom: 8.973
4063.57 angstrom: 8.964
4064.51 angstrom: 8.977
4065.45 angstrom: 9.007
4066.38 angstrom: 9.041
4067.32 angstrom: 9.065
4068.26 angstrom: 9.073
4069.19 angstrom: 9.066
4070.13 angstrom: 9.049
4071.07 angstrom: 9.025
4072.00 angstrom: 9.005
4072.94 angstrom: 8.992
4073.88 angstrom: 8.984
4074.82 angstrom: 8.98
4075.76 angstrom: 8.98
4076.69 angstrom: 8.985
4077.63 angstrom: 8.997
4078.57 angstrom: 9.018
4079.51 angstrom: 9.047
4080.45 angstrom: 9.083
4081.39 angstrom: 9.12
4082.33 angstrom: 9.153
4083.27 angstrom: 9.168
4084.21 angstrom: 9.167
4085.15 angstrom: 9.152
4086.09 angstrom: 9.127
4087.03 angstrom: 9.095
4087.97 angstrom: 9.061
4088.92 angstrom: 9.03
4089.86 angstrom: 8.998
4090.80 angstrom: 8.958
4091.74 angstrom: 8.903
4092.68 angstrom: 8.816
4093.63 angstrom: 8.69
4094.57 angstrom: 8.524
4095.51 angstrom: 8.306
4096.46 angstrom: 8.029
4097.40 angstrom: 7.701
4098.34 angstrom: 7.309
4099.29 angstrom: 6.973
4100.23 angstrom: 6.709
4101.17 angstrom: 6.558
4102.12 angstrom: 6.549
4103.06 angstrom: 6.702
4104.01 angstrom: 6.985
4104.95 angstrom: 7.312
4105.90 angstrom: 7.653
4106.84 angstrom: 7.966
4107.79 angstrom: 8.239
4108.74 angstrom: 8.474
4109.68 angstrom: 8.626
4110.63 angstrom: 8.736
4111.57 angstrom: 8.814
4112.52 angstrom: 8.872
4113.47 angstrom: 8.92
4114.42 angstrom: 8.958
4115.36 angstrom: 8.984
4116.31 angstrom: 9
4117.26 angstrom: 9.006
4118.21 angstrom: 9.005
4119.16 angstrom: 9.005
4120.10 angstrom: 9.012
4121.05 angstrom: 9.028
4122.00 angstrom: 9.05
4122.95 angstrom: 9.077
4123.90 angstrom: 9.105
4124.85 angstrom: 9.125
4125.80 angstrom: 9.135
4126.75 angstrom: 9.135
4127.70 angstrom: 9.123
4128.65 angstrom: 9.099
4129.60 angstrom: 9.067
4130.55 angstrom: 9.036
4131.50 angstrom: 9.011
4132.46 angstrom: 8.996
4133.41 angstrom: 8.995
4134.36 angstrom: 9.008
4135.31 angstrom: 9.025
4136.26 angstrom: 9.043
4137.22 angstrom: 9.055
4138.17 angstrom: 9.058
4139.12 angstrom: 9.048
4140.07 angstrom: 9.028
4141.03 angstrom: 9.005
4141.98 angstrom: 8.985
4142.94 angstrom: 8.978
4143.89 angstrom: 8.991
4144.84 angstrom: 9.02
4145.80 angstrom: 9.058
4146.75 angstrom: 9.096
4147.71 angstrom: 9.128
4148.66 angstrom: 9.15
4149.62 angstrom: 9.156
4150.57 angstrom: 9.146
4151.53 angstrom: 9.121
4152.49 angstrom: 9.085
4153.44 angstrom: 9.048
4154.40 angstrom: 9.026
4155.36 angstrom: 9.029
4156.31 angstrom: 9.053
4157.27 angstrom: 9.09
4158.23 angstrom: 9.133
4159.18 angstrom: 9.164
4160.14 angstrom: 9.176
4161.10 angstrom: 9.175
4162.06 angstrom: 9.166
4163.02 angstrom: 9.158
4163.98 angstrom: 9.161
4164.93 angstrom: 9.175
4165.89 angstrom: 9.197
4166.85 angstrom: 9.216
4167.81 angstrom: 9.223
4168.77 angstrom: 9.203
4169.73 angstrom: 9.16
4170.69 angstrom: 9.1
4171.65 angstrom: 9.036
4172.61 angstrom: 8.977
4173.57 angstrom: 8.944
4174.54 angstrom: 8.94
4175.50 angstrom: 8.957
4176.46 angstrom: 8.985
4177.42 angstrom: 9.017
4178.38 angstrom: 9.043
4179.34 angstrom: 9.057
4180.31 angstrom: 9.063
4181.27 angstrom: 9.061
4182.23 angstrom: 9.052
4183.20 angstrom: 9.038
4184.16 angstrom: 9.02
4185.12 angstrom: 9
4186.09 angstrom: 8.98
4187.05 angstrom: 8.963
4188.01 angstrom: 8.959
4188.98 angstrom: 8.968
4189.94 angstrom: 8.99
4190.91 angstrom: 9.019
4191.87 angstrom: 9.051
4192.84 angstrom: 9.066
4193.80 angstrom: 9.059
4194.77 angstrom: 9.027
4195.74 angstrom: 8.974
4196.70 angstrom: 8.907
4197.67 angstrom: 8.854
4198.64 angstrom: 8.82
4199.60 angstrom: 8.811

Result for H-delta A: 2.9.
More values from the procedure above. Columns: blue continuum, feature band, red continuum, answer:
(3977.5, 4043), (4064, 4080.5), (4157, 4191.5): 0.1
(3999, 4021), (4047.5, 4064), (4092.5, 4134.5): -0.6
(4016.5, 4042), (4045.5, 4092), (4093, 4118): -2.8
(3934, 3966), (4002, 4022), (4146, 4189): -2.7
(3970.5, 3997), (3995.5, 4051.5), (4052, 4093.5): -2.9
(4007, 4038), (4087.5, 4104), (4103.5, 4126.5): 1.5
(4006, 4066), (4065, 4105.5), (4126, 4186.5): 2.6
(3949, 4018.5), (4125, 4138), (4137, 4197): -0.2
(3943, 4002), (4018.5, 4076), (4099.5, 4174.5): -4.8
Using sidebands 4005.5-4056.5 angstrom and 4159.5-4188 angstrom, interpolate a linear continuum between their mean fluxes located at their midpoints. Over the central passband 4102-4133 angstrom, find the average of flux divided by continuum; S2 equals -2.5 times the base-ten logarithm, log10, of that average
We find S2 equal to 0.06 mag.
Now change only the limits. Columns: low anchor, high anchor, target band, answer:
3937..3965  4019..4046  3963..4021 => 0.04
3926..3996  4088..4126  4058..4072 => -0.12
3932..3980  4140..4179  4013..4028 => -0.19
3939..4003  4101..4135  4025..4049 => -0.10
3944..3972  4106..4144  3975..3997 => -0.16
